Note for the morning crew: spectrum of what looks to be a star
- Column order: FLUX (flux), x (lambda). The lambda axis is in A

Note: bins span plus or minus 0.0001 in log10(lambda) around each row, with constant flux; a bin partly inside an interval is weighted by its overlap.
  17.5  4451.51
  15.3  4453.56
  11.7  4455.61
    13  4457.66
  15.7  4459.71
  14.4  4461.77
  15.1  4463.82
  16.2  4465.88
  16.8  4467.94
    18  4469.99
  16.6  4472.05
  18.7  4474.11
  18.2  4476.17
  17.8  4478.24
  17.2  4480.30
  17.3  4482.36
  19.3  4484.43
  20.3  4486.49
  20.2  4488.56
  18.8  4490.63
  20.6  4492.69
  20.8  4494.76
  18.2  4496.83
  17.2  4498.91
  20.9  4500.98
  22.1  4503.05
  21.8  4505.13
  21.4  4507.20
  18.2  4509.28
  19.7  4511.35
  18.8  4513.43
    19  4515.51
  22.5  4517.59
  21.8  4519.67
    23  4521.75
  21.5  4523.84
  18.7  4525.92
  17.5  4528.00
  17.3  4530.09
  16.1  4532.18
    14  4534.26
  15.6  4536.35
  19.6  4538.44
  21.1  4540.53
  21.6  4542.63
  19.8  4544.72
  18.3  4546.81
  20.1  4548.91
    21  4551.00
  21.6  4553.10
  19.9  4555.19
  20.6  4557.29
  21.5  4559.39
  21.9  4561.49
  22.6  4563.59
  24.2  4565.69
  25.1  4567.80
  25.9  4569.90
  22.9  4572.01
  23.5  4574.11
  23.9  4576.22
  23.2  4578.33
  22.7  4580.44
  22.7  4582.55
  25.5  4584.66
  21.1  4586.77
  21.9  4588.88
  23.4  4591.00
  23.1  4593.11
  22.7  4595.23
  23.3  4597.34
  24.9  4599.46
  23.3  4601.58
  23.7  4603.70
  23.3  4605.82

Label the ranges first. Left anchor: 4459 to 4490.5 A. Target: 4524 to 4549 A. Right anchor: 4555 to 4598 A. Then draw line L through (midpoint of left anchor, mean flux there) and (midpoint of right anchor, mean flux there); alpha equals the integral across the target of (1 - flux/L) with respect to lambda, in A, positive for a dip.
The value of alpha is 3.0 A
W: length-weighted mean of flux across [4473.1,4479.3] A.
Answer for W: 18.2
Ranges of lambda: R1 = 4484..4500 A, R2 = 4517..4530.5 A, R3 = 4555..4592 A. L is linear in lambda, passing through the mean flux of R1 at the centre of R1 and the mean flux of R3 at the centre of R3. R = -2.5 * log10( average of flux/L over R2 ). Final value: 0.02 mag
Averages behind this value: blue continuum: 19.4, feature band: 20.4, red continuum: 23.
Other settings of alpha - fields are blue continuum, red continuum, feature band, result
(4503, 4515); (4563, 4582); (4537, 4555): 1.6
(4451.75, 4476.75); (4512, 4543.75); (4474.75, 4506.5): -4.0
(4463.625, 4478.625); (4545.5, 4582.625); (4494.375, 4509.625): -1.0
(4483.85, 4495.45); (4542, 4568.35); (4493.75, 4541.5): 2.7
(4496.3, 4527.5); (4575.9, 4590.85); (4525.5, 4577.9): 2.9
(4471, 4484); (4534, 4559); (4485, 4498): -1.2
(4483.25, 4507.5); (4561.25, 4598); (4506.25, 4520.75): 0.4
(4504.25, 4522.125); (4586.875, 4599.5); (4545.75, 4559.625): 0.9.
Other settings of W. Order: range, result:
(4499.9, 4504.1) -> 21.5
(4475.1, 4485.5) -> 18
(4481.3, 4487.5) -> 19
